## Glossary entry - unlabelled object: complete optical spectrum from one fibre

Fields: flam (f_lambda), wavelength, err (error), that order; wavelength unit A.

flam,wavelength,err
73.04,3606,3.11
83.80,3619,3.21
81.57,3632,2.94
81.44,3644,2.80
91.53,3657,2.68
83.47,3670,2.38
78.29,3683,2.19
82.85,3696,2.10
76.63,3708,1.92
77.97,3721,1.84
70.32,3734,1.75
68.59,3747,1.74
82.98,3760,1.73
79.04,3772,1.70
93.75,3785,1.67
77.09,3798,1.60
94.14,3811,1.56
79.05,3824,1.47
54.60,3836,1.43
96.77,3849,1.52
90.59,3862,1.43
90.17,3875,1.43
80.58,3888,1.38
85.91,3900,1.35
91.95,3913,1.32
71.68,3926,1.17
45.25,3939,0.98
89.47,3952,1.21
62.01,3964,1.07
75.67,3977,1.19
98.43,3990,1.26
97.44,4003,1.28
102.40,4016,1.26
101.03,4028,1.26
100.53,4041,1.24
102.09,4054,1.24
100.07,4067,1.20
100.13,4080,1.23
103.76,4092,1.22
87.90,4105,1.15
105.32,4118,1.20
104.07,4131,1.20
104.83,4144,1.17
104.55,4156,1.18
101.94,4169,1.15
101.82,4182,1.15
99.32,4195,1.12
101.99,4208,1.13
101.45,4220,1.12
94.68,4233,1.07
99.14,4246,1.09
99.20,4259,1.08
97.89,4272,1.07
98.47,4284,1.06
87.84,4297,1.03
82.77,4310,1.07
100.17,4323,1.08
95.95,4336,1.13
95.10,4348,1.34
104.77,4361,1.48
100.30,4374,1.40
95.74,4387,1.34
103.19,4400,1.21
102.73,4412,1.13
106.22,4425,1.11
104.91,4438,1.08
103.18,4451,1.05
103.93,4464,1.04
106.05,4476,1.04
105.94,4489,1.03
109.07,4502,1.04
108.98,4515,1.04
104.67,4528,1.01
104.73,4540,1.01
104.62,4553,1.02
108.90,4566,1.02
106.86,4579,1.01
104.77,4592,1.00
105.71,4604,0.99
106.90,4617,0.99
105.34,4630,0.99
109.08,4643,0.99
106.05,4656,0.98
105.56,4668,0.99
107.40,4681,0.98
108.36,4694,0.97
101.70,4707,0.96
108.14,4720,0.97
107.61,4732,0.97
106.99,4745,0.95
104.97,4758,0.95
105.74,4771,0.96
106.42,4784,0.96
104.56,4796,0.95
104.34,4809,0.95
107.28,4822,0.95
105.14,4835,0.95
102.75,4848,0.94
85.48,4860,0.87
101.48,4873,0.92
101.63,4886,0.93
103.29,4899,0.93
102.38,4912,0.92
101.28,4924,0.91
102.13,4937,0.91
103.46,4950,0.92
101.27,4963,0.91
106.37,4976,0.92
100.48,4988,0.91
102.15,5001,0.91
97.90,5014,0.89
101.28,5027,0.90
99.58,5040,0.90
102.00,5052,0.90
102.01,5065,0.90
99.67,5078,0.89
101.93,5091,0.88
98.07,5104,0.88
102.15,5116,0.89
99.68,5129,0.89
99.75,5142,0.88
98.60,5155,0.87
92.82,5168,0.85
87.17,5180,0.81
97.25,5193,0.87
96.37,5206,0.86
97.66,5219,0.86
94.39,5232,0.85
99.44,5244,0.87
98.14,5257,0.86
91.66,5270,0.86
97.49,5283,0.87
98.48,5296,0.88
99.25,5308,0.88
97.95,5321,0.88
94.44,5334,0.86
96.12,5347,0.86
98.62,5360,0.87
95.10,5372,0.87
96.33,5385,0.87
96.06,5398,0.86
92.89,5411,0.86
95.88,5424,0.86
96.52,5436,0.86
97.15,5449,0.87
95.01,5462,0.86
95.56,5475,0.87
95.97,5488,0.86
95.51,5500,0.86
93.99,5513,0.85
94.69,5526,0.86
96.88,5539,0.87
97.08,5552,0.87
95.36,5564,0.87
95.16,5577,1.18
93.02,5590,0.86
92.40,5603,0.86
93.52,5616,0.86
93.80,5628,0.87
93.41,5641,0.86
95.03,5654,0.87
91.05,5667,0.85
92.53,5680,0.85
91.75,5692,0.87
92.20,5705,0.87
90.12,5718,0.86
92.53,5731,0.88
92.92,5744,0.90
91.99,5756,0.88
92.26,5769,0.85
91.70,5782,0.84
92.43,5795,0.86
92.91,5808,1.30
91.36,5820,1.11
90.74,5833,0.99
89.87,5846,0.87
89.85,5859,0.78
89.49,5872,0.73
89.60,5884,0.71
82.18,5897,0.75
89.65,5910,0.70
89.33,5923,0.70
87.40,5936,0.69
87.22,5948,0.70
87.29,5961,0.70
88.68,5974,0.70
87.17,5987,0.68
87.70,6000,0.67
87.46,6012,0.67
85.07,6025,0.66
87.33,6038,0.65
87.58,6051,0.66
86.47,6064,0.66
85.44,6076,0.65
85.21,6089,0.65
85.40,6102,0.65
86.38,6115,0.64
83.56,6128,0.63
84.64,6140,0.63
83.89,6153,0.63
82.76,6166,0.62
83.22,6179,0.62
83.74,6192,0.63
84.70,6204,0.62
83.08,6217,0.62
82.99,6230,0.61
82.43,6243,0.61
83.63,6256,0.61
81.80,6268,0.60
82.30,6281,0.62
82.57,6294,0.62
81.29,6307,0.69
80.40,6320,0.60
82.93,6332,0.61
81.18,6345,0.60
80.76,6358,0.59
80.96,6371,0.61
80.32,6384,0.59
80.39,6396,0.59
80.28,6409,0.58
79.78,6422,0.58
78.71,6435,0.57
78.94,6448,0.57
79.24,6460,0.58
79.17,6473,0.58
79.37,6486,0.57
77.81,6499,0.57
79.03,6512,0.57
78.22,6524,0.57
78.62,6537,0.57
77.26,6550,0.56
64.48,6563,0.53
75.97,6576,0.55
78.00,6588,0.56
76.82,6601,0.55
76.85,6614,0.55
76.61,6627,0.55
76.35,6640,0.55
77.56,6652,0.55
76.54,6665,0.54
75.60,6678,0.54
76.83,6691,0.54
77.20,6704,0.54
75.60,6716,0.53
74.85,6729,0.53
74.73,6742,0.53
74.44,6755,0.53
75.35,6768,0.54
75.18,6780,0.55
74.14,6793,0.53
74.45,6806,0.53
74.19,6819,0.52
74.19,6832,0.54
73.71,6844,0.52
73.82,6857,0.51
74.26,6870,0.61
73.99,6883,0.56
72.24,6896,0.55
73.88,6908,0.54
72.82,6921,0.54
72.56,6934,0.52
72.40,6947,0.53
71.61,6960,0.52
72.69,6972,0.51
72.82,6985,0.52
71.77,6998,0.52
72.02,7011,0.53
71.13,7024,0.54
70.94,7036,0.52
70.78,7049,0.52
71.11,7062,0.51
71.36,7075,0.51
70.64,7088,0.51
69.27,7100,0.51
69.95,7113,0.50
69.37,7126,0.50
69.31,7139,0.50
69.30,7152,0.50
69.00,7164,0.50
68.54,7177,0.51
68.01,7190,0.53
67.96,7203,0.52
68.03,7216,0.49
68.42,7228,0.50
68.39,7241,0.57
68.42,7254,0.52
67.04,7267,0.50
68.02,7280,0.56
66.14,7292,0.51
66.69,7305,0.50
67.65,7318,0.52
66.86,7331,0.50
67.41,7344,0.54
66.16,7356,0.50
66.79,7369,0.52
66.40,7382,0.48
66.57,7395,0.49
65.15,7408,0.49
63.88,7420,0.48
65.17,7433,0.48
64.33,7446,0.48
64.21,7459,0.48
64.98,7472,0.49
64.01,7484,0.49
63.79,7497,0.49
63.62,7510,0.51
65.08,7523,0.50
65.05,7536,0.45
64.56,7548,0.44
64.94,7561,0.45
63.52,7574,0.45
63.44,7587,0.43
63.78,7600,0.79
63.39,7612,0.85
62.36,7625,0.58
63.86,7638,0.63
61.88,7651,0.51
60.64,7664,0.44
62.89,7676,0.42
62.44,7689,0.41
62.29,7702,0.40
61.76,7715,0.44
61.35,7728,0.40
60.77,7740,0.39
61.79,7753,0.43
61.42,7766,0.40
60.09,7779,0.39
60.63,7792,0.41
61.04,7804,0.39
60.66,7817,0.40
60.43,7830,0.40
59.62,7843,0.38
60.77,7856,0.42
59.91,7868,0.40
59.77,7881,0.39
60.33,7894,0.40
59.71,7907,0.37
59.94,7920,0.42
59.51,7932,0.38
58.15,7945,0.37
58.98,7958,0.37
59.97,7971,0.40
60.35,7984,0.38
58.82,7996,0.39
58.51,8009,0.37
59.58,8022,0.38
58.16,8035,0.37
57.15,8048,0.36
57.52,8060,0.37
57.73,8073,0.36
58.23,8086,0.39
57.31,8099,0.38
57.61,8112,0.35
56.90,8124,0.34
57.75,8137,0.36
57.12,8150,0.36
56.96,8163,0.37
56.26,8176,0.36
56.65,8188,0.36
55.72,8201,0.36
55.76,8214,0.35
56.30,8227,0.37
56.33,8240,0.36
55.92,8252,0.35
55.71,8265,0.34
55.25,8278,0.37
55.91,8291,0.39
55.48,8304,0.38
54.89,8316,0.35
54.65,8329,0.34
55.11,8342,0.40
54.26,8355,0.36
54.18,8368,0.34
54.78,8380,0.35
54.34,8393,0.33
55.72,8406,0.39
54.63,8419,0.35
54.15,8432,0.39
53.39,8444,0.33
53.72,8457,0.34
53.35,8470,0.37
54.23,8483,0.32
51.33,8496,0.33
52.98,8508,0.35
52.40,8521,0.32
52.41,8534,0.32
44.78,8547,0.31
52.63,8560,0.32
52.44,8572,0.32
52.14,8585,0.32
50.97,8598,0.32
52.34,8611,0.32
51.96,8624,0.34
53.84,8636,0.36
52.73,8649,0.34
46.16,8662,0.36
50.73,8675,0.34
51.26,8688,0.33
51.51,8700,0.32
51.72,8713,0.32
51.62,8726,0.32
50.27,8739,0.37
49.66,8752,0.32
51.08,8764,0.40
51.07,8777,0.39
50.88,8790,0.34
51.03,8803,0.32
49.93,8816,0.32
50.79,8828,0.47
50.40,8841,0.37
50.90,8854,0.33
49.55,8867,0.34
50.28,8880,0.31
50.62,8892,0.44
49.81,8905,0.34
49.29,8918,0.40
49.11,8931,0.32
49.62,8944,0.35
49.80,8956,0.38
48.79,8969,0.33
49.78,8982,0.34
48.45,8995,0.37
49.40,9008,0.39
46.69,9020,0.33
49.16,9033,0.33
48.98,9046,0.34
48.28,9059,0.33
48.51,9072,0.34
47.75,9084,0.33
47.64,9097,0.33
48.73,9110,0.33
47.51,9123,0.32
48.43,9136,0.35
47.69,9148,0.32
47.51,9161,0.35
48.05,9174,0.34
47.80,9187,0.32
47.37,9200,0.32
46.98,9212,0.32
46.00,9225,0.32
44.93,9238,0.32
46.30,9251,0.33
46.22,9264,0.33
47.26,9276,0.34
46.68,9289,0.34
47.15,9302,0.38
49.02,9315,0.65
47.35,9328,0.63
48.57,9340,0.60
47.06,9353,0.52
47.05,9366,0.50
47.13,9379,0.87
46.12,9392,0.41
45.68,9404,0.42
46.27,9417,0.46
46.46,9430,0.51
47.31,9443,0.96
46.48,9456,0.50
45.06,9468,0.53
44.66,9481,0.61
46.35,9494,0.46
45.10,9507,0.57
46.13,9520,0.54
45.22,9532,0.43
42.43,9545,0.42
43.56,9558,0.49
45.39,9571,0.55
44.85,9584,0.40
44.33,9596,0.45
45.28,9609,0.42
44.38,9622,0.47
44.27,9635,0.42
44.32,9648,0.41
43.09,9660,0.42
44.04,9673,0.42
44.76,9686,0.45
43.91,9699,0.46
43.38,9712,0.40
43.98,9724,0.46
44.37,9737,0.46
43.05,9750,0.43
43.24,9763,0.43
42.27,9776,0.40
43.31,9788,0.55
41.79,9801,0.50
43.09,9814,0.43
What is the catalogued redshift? 0.00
